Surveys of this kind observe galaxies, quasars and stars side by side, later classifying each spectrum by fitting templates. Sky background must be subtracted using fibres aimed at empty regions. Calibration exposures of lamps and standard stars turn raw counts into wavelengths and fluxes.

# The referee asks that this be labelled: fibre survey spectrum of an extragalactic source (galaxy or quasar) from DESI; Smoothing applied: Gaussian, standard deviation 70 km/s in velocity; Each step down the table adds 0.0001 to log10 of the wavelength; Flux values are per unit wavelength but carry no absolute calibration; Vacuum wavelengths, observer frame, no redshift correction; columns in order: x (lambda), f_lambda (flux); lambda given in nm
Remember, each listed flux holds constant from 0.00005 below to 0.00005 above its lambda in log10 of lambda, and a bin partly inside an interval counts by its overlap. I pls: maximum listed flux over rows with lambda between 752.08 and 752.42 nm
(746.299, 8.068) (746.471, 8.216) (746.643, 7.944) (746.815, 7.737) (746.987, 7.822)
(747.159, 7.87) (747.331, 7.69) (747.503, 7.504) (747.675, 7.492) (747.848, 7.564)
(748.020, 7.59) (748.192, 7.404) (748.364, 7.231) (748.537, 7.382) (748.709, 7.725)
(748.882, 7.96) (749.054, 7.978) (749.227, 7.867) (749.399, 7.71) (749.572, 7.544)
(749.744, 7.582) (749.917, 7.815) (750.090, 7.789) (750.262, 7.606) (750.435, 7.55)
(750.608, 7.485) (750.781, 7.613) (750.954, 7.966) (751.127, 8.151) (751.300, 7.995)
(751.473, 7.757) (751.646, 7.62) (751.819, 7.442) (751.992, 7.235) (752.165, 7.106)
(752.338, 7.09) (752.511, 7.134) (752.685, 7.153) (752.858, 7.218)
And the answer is 7.106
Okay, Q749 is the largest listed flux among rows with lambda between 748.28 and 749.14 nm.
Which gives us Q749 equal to 7.978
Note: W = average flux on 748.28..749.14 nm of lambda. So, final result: 7.65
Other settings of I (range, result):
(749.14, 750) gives 7.867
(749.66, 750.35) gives 7.815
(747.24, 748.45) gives 7.69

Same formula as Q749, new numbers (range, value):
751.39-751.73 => 7.757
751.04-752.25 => 8.151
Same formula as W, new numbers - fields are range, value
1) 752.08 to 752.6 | 7.11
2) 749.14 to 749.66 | 7.71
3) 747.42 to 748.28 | 7.51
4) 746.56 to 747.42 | 7.81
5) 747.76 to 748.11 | 7.57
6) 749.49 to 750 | 7.65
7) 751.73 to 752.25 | 7.27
